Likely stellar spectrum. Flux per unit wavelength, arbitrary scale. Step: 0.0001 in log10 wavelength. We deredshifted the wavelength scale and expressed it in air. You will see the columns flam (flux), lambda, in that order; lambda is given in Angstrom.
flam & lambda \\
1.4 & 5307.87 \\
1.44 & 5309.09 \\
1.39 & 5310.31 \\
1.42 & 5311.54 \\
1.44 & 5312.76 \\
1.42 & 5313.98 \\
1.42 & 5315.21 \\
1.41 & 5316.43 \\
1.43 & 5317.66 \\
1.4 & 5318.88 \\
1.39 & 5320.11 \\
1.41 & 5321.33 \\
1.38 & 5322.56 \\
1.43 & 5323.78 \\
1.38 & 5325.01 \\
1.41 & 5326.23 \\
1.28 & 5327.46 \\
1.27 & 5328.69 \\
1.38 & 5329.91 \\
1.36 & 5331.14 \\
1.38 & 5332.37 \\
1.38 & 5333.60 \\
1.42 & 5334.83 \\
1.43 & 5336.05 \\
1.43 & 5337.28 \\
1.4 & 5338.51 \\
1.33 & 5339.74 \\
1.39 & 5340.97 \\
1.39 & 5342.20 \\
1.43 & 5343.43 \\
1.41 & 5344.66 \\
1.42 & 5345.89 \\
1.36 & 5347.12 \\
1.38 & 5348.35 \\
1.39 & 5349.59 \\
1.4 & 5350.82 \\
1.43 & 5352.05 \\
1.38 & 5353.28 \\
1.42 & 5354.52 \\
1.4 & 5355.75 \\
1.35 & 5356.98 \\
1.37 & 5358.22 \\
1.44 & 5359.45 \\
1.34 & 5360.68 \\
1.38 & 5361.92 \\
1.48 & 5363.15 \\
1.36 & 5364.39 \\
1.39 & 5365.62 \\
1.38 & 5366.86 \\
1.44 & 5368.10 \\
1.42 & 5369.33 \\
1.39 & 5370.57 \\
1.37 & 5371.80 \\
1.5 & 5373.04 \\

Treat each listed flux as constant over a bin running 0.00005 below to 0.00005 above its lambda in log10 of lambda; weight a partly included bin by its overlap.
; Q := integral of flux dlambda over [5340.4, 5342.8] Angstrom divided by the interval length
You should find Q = 1.39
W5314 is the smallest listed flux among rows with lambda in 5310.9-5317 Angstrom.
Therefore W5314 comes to 1.41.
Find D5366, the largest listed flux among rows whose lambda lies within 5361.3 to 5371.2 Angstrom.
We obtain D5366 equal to 1.48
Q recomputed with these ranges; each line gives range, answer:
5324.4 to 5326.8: 1.4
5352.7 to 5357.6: 1.39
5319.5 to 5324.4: 1.4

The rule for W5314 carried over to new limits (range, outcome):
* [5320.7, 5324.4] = 1.38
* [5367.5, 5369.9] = 1.42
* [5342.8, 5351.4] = 1.36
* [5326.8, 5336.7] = 1.27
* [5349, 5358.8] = 1.35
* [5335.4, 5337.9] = 1.43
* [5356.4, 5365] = 1.34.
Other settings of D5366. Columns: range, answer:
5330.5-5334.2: 1.38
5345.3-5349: 1.42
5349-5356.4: 1.43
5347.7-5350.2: 1.39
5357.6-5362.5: 1.44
